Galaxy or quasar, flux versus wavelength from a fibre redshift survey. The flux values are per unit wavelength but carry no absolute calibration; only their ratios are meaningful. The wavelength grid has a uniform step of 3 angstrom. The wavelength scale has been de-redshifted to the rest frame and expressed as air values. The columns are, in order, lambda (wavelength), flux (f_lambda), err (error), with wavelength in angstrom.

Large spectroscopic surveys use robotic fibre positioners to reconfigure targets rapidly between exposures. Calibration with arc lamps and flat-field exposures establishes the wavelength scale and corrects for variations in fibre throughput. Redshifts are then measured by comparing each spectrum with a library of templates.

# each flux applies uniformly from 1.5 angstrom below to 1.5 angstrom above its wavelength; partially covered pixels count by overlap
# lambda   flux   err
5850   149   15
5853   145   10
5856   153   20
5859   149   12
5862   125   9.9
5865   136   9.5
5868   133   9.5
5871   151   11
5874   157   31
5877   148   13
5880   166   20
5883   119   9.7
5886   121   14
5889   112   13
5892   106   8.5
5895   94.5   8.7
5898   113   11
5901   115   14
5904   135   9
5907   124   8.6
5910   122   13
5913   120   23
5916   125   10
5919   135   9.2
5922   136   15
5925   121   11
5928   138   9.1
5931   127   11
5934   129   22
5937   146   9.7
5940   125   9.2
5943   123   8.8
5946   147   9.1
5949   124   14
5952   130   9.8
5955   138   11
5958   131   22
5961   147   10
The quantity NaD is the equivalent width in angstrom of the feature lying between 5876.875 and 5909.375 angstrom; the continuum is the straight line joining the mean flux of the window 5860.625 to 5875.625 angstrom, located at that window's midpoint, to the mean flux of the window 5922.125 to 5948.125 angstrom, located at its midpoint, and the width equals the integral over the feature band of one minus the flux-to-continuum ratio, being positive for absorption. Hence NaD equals 3.66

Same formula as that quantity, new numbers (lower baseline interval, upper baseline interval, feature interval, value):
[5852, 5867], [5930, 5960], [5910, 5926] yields 1.0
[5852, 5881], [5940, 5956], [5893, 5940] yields 4.0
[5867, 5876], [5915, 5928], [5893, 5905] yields 2.2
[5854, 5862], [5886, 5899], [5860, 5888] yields -2.5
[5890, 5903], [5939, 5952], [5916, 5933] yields -1.4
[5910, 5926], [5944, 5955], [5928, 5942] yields -0.2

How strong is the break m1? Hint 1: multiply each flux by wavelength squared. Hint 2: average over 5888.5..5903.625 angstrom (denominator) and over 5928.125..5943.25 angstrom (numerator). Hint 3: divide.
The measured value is 1.21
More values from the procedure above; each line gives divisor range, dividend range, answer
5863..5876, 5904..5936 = 0.91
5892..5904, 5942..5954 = 1.21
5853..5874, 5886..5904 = 0.79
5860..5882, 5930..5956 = 0.94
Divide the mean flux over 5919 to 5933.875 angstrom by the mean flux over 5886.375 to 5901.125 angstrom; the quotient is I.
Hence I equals 1.21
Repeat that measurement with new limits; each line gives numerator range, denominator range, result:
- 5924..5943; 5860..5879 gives 0.92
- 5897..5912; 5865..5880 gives 0.82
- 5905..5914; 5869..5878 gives 0.81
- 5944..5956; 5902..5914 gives 1.07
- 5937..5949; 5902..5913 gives 1.06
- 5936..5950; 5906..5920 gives 1.06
